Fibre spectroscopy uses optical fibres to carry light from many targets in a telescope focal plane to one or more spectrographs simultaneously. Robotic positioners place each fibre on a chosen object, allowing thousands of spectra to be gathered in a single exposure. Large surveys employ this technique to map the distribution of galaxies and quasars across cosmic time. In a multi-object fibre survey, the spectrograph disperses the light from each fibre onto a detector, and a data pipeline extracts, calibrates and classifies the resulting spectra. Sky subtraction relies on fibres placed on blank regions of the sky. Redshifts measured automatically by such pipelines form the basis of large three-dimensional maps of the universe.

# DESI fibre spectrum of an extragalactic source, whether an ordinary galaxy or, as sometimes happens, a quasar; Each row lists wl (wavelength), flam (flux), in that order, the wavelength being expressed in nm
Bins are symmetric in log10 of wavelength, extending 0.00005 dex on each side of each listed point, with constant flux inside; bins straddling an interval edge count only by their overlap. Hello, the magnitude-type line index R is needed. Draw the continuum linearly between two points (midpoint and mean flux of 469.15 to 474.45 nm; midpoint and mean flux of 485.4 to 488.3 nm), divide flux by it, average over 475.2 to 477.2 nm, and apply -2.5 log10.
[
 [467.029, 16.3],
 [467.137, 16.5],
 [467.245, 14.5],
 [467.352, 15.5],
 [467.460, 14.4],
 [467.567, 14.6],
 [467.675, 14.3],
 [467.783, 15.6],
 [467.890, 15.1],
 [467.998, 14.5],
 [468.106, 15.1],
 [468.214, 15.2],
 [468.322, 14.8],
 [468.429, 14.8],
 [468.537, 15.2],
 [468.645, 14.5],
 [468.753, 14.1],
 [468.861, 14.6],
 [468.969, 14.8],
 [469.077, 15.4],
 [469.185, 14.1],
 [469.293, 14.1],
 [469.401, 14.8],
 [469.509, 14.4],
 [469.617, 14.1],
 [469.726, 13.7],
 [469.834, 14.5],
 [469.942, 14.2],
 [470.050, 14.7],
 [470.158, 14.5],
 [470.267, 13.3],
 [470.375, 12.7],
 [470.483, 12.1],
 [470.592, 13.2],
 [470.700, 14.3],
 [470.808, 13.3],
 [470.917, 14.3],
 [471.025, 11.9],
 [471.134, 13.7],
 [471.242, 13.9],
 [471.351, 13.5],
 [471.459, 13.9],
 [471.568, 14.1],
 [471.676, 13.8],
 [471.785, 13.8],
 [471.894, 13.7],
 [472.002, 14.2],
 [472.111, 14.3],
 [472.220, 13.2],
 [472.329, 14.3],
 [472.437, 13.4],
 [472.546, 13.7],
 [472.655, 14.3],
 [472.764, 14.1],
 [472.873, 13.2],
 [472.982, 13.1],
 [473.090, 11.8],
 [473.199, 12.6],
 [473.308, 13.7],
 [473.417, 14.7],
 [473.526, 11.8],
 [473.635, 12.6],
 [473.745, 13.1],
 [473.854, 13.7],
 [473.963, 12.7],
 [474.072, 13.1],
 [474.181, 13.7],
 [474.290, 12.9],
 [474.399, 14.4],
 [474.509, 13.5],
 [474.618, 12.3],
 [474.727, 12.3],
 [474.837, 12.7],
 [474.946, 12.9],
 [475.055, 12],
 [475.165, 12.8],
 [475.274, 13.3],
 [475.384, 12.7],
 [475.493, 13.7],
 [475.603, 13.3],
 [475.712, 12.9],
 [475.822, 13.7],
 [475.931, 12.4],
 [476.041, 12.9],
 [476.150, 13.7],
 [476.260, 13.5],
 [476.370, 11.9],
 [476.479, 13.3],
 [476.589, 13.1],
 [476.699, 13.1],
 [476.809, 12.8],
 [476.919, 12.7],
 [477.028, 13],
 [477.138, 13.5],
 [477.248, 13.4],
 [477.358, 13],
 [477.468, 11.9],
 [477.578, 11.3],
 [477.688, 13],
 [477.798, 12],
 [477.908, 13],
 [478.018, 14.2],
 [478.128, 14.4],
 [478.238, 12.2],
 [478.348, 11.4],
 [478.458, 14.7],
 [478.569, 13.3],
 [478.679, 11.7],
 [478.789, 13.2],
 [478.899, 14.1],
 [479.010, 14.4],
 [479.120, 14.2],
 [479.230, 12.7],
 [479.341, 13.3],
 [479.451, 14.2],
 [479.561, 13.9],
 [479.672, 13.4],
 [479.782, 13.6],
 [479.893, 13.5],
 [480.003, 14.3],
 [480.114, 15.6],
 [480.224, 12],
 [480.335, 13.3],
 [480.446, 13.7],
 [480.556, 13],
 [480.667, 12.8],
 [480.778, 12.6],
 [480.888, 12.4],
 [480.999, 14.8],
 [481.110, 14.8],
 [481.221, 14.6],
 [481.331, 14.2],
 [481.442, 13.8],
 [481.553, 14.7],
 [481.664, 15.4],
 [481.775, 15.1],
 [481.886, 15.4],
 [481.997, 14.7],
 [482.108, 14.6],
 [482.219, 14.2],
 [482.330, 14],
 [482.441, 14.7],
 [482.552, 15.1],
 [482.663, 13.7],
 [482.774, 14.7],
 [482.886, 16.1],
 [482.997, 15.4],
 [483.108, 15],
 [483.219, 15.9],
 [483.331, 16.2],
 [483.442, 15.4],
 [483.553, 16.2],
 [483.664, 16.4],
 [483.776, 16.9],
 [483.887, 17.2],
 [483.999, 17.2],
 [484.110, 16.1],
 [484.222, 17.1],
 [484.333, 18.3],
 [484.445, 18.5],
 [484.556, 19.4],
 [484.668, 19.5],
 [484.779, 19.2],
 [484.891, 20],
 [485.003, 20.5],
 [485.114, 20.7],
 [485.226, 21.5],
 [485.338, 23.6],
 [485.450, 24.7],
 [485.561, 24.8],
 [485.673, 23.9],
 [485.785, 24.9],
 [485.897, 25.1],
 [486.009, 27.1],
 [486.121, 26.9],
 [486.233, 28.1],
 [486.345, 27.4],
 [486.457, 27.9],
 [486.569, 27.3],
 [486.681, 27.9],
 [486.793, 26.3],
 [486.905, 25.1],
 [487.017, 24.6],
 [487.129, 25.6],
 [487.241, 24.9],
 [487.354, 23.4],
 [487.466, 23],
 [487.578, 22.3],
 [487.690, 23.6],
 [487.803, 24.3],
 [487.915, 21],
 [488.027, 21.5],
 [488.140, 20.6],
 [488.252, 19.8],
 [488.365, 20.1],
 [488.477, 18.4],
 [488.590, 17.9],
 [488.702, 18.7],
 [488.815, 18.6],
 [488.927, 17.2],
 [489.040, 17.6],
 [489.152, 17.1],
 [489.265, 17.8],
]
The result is 0.27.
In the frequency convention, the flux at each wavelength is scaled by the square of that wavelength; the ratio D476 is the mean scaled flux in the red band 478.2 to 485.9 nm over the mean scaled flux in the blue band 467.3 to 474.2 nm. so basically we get 1.2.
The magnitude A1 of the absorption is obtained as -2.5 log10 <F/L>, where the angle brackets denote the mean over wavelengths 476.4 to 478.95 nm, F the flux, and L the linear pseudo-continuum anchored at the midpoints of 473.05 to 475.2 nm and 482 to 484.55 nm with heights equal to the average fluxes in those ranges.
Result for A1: 0.092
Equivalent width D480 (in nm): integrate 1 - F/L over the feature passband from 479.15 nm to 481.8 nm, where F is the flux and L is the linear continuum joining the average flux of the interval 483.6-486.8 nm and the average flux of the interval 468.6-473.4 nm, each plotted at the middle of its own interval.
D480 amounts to 0.761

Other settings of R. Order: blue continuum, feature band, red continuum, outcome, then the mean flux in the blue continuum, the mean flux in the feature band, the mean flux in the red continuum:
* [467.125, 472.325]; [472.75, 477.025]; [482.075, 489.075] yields 0.238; 14.2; 13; 20.4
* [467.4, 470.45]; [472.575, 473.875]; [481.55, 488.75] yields 0.206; 14.5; 13.2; 20.1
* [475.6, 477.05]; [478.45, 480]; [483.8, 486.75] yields 0.183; 13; 13.6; 22.5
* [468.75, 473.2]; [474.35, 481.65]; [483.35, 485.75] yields 0.248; 13.8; 13.3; 19.4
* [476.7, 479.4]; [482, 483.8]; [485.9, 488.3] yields 0.258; 13.1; 15.2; 24.7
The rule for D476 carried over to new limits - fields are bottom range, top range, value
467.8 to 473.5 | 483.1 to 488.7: 1.65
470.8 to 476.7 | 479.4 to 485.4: 1.23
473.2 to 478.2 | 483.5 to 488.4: 1.79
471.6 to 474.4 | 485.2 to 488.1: 1.96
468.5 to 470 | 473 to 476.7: 0.92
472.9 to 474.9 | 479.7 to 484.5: 1.19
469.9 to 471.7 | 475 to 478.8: 0.98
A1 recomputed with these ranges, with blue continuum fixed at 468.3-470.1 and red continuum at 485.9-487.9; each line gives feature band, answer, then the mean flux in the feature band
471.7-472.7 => 0.18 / 13.9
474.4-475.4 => 0.37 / 12.8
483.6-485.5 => 0.25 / 19.2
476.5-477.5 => 0.43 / 13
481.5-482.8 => 0.47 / 14.7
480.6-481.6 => 0.50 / 13.8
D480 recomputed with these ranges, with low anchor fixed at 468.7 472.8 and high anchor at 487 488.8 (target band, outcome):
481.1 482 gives 0.20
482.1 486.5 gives 0.17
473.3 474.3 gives 0.14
